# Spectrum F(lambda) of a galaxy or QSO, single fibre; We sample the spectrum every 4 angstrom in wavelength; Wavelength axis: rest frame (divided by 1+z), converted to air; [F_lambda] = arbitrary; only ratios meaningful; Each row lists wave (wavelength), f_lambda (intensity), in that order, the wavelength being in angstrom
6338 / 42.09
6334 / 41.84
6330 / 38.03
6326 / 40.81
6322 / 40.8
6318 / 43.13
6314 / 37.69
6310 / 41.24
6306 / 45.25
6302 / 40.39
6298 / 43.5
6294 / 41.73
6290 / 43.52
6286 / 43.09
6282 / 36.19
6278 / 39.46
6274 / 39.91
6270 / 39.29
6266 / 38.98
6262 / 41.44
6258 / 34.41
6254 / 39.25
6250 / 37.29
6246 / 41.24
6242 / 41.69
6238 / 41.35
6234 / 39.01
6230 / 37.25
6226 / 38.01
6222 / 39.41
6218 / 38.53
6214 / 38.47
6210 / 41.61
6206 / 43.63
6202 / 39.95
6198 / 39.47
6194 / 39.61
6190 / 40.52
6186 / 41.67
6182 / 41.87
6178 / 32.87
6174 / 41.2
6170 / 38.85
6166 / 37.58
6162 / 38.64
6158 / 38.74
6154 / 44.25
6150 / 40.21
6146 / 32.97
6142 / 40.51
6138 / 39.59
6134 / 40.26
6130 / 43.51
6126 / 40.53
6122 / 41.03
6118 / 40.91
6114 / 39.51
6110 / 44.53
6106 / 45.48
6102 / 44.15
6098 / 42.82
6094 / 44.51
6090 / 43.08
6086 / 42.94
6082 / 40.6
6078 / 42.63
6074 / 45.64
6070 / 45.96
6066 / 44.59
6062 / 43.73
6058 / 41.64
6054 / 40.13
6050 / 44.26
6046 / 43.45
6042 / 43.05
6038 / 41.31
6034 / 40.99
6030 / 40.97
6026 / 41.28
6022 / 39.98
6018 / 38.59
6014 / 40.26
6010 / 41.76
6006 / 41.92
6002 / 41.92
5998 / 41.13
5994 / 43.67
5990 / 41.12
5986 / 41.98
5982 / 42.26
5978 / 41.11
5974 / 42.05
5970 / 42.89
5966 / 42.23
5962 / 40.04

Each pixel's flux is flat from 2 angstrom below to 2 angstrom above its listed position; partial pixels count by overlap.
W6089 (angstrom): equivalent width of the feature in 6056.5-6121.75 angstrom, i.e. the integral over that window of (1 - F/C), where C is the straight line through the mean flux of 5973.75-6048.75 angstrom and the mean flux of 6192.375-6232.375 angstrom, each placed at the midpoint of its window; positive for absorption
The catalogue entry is -3.9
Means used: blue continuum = 41.5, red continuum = 39.6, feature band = 43.2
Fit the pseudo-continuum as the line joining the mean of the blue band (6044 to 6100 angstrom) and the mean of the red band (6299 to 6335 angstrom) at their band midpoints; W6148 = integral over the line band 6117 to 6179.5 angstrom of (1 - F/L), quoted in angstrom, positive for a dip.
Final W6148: 4.5 angstrom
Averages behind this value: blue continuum 43.3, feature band 39.5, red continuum 41.1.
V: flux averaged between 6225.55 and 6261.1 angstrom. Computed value 38.9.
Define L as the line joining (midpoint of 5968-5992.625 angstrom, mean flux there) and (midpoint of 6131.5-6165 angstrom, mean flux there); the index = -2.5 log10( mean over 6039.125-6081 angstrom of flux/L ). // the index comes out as -0.07 mag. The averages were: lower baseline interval 41.9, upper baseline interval 39.4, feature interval 43.4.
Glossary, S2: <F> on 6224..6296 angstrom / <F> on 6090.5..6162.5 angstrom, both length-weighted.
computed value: 0.96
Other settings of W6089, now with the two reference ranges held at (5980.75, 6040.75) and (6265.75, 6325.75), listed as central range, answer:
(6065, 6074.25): -0.94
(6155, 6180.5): 1.75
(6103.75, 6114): -0.68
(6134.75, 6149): 1.06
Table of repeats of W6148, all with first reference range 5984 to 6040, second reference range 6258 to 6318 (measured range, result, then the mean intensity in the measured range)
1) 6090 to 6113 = -1.6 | 44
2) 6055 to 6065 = -0.4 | 42.6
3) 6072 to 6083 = -0.6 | 43.2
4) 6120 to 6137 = -0.1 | 41.2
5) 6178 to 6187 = 0.2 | 39.8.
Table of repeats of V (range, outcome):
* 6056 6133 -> 43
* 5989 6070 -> 41.9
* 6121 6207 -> 39.8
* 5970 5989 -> 41.9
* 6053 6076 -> 43.8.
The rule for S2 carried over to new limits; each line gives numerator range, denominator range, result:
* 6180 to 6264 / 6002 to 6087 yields 0.94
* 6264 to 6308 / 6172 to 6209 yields 1.02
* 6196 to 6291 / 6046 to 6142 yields 0.93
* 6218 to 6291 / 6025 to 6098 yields 0.92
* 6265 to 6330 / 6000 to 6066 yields 0.98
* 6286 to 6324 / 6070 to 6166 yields 1.01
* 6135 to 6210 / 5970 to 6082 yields 0.94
